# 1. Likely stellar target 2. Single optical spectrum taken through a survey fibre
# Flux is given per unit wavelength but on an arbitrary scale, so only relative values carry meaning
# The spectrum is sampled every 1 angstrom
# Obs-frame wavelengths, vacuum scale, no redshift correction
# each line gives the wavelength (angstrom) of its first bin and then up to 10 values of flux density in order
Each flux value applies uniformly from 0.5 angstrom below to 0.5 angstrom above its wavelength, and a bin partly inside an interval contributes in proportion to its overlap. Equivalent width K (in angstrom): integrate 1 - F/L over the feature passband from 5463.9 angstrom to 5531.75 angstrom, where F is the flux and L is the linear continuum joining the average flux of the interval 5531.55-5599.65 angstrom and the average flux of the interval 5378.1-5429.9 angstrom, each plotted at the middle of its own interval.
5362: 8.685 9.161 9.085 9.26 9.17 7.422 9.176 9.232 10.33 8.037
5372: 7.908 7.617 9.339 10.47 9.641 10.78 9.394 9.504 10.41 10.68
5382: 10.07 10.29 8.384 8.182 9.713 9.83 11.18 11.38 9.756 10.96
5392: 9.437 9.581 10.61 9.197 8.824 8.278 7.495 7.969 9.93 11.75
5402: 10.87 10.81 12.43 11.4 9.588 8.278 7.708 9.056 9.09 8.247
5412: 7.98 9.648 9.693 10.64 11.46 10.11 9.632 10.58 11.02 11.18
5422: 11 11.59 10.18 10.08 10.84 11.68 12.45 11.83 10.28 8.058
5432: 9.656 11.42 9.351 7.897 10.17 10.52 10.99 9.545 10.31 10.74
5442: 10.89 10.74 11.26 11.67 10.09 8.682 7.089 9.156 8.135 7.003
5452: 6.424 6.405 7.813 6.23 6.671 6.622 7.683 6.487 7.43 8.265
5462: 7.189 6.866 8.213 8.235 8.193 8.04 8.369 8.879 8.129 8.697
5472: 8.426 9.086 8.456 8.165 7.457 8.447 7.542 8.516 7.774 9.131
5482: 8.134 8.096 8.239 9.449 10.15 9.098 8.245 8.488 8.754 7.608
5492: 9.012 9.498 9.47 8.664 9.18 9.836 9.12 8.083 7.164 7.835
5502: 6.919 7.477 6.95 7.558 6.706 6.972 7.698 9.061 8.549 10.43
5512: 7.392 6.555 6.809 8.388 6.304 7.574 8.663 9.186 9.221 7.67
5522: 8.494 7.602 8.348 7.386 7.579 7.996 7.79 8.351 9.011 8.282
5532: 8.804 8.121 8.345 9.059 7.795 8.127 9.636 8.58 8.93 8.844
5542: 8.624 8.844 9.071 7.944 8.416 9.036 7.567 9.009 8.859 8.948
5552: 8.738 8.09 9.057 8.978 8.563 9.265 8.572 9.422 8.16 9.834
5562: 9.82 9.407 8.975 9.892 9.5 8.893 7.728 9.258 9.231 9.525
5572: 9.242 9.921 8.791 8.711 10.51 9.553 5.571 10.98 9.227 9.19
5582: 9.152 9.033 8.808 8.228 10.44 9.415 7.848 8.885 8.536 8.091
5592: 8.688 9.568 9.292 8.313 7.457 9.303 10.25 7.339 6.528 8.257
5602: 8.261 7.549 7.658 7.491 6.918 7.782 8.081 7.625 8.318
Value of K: 8.1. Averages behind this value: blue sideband 10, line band 8.25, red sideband 8.87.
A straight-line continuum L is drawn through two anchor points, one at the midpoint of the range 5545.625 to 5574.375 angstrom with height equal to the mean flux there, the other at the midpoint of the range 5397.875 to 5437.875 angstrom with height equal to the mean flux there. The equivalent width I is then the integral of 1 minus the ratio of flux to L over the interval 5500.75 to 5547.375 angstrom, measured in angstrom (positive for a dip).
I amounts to 5.7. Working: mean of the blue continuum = 10.1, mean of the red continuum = 8.99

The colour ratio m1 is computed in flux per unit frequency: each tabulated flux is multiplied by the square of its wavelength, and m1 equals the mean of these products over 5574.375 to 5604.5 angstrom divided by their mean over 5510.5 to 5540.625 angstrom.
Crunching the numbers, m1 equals 1.1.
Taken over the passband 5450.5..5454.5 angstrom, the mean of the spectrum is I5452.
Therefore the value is 6.91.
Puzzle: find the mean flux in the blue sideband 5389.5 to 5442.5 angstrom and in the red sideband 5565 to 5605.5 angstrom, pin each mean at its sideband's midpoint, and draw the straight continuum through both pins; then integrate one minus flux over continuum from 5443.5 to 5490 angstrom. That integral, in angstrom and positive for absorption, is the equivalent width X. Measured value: 7.1 angstrom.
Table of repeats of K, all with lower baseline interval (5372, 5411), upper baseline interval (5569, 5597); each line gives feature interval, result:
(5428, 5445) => -1.4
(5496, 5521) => 3.5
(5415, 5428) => -1.7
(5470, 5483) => 1.5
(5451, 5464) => 3.3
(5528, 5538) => 0.8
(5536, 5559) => 1.0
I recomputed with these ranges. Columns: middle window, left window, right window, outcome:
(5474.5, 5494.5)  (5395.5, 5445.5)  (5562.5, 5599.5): 2.3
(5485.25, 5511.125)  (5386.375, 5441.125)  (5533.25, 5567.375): 2.6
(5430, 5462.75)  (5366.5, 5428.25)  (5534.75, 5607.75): 2.6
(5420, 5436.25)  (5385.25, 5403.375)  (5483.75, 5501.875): -1.8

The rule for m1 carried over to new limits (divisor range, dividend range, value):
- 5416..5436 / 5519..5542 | 0.83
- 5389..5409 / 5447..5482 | 0.82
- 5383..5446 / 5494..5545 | 0.85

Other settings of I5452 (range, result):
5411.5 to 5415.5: 9.49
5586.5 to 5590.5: 8.67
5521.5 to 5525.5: 7.96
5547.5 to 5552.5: 8.62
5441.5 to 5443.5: 10.8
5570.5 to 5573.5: 9.56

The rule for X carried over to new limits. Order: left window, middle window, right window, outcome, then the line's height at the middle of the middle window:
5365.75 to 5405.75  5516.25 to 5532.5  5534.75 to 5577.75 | 1.5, 9.07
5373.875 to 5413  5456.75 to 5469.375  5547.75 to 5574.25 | 2.3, 9.42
